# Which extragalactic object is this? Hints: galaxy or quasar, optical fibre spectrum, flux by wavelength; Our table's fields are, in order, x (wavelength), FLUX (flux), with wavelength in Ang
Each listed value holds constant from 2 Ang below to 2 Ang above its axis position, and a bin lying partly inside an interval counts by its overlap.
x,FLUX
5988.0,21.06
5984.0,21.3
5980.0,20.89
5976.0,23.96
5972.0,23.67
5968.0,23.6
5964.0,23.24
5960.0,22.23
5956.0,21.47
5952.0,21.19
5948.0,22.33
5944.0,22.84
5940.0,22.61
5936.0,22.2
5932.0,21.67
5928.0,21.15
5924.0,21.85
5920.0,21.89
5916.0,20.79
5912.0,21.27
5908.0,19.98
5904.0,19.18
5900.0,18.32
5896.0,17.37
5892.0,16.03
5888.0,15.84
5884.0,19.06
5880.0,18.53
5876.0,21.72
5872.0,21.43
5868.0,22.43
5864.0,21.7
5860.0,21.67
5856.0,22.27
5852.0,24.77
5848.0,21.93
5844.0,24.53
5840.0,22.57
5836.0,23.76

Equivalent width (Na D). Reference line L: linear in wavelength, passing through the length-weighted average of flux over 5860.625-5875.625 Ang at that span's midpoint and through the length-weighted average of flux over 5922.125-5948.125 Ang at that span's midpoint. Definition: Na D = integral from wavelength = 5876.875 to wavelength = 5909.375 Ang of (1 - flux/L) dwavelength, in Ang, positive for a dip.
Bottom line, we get 5.62 Ang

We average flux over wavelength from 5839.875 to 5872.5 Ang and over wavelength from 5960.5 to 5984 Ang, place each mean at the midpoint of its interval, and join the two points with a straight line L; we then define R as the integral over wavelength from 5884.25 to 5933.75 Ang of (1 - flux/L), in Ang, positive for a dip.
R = 6.89 Ang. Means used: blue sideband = 22.6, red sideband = 22.9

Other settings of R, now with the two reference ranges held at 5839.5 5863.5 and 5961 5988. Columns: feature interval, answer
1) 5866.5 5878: 0.51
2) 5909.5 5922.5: 0.84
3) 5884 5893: 2.45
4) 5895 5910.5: 2.66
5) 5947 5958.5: 0.53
